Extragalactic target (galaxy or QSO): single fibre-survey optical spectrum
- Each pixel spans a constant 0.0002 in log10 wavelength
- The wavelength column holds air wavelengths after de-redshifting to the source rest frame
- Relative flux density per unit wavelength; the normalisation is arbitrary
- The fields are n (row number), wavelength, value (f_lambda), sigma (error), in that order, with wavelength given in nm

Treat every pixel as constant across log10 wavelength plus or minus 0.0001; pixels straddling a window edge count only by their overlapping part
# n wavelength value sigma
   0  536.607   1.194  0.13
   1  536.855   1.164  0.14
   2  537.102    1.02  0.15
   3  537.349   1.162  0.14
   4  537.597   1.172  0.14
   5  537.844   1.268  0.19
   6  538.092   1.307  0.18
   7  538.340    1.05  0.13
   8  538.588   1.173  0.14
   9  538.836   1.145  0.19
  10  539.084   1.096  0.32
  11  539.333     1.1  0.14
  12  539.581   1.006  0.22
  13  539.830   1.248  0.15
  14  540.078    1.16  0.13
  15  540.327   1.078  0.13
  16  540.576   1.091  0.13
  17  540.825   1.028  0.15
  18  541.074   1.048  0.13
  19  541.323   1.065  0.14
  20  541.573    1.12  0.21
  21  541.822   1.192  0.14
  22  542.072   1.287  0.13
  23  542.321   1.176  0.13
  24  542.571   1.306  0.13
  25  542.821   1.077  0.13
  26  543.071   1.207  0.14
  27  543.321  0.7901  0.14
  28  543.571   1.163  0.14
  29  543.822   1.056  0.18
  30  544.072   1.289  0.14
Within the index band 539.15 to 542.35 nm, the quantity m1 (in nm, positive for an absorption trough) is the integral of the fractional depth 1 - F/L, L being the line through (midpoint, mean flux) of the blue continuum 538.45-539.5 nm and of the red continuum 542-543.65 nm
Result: 0.03 nm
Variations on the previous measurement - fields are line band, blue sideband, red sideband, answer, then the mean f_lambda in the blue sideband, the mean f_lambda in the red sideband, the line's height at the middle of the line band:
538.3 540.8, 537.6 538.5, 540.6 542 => 0.09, 1.2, 1.1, 1.15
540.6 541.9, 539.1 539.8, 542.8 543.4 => -0.03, 1.08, 1.03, 1.06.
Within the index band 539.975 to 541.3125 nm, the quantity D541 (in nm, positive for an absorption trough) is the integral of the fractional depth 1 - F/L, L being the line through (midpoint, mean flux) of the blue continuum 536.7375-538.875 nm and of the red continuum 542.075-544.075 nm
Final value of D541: 0.08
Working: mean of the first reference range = 1.16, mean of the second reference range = 1.13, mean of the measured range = 1.08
